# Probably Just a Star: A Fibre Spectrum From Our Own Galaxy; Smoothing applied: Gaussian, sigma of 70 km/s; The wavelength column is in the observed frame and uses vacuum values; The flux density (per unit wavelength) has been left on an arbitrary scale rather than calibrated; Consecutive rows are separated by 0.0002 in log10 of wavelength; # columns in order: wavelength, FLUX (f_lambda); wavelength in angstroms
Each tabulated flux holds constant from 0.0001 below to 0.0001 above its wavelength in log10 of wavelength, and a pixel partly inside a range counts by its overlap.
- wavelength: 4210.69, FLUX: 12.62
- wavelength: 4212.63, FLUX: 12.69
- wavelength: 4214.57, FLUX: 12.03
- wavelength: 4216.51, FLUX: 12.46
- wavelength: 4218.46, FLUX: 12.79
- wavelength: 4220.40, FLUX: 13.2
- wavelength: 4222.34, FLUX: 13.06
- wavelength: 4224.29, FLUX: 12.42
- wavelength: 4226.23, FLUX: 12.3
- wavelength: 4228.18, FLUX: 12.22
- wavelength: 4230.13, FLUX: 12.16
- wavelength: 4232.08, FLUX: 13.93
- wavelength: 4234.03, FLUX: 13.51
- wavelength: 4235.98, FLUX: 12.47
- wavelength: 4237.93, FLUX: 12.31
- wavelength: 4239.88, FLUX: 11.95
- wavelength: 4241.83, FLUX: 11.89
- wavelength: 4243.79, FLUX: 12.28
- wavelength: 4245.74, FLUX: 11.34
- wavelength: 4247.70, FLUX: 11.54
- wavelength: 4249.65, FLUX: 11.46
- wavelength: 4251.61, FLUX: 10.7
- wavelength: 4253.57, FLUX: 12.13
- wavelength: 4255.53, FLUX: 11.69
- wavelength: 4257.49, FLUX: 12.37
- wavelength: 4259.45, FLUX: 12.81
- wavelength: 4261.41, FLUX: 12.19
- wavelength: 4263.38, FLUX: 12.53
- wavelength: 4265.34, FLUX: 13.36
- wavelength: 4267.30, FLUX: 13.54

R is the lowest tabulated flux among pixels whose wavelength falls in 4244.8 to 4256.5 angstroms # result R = 10.7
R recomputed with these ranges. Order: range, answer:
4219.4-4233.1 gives 12.16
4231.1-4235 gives 13.51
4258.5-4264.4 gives 12.19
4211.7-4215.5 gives 12.03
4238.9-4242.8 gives 11.89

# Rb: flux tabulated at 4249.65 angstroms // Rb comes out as 11.46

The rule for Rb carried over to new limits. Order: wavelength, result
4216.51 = 12.46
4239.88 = 11.95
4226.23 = 12.3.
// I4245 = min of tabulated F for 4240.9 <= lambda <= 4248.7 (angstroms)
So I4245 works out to 11.34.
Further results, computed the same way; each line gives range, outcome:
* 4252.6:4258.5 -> 11.69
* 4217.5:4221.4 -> 12.79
